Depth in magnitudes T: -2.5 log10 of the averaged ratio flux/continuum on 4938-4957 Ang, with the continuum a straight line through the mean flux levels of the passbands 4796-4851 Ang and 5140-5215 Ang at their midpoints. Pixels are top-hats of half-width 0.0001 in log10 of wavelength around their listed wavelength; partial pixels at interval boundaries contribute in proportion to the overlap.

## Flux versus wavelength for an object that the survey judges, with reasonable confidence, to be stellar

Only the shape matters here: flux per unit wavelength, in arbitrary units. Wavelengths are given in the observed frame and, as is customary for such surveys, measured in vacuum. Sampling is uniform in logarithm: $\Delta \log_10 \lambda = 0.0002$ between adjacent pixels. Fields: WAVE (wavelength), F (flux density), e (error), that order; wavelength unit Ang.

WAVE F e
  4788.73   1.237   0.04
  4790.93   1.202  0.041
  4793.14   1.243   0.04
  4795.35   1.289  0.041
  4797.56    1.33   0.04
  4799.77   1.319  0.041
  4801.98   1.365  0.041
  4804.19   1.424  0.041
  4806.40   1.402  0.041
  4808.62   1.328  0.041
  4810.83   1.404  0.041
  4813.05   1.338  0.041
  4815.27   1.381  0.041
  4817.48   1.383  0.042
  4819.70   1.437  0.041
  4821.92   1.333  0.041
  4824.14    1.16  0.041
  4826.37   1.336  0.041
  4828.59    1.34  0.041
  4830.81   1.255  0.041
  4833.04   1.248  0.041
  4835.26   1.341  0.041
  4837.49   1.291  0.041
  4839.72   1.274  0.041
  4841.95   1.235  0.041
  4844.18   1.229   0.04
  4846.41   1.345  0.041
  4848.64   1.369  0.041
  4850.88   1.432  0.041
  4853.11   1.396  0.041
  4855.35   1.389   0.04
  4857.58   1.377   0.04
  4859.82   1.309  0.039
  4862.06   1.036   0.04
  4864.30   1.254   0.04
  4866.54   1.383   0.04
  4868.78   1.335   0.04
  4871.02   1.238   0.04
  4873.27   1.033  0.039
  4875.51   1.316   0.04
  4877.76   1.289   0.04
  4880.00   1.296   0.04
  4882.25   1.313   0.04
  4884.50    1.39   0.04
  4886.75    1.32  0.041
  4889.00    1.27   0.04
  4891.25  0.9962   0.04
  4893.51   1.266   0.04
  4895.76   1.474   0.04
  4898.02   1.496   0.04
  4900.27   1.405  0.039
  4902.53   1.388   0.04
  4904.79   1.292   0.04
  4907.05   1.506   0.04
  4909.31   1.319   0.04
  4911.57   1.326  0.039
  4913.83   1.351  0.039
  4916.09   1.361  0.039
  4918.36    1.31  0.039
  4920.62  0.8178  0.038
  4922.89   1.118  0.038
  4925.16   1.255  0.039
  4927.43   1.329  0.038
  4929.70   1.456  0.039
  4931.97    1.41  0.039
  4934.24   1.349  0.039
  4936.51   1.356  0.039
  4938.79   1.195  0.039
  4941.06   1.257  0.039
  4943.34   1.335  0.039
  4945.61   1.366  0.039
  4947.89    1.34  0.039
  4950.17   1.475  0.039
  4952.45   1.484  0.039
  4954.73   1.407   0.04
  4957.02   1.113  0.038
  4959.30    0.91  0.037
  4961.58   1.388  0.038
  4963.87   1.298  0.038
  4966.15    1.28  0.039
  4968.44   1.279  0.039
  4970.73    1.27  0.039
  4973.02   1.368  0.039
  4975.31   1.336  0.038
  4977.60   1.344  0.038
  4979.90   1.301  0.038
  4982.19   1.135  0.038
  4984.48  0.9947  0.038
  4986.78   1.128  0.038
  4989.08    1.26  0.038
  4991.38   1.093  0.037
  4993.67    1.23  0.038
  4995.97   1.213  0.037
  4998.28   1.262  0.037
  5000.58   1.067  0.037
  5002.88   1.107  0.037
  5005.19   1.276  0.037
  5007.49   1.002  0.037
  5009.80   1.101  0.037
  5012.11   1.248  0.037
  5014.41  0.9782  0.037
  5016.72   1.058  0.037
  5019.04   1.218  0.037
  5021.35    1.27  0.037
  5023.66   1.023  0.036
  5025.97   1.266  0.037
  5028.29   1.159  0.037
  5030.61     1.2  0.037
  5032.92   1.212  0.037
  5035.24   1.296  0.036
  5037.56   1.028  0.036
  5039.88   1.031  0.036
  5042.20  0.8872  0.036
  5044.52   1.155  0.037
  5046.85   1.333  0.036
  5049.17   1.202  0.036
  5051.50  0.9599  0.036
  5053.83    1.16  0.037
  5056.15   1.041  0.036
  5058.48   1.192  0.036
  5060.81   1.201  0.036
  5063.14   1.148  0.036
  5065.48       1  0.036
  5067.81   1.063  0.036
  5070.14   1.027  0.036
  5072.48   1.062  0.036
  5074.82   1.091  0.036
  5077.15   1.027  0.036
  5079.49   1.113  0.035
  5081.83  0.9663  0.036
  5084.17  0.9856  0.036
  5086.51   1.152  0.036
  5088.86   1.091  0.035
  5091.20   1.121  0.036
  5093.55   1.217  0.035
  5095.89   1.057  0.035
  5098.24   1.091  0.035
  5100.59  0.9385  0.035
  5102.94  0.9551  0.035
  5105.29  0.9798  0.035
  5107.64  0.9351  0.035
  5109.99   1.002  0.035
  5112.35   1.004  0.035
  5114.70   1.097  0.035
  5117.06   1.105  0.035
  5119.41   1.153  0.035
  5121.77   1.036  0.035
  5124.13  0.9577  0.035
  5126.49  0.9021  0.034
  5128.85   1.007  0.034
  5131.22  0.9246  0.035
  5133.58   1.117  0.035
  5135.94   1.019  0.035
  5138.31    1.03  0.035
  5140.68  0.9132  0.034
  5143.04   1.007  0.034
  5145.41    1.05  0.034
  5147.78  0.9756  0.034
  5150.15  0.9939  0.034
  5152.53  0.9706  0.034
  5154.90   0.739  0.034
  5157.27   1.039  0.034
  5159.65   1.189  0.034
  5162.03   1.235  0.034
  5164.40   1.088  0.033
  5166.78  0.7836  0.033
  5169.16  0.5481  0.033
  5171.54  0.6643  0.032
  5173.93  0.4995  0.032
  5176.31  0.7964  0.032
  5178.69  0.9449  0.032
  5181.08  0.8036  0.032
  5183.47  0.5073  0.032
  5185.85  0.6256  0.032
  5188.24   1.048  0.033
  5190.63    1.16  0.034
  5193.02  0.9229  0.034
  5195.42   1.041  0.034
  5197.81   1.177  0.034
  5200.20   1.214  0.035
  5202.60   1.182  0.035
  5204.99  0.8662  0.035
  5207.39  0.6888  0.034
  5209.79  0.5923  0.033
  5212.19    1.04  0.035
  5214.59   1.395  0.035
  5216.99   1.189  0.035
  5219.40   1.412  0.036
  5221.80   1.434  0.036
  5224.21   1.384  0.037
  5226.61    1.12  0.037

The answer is -0.14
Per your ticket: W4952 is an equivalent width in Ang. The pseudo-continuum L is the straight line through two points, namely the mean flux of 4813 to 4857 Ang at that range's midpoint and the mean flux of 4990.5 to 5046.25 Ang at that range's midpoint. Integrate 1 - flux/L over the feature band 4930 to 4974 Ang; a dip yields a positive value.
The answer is -3.7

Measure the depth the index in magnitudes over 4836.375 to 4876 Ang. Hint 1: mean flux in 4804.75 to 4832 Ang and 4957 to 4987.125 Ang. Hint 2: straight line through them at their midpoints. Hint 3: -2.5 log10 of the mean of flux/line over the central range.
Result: 0.02 mag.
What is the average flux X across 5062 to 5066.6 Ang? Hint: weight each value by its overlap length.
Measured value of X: 1.07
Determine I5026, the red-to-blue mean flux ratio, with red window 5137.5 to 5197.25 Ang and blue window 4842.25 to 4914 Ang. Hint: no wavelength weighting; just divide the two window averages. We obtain 0.69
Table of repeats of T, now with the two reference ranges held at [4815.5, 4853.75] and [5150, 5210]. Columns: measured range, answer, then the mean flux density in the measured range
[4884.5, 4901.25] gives -0.063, 1.32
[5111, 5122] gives -0.110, 1.08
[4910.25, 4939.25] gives -0.063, 1.28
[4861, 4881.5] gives 0.026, 1.24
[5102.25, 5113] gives 0.015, 0.975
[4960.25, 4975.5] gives -0.136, 1.31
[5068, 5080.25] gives -0.035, 1.06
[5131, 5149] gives -0.067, 1.01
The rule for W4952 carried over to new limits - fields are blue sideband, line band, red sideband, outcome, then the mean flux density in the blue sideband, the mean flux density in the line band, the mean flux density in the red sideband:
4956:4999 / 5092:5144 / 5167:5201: -2.9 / 1.22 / 1.02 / 0.848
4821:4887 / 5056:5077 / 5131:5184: -1.3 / 1.29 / 1.09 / 0.91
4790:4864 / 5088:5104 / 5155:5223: -0.2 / 1.32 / 1.07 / 0.964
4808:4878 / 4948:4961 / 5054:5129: -1.0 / 1.31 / 1.29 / 1.06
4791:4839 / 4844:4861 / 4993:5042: -0.9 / 1.33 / 1.36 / 1.15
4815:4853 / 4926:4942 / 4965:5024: -1.3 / 1.32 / 1.34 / 1.19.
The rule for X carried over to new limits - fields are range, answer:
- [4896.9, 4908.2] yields 1.42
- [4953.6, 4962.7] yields 1.2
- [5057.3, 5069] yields 1.12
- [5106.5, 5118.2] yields 1.03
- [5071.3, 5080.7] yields 1.07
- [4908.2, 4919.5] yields 1.33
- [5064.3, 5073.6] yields 1.04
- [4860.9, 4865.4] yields 1.15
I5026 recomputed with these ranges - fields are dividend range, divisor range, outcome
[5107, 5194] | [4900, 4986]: 0.73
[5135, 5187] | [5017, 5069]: 0.78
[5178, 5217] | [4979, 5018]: 0.84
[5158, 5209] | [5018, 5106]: 0.82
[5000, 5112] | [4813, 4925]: 0.84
